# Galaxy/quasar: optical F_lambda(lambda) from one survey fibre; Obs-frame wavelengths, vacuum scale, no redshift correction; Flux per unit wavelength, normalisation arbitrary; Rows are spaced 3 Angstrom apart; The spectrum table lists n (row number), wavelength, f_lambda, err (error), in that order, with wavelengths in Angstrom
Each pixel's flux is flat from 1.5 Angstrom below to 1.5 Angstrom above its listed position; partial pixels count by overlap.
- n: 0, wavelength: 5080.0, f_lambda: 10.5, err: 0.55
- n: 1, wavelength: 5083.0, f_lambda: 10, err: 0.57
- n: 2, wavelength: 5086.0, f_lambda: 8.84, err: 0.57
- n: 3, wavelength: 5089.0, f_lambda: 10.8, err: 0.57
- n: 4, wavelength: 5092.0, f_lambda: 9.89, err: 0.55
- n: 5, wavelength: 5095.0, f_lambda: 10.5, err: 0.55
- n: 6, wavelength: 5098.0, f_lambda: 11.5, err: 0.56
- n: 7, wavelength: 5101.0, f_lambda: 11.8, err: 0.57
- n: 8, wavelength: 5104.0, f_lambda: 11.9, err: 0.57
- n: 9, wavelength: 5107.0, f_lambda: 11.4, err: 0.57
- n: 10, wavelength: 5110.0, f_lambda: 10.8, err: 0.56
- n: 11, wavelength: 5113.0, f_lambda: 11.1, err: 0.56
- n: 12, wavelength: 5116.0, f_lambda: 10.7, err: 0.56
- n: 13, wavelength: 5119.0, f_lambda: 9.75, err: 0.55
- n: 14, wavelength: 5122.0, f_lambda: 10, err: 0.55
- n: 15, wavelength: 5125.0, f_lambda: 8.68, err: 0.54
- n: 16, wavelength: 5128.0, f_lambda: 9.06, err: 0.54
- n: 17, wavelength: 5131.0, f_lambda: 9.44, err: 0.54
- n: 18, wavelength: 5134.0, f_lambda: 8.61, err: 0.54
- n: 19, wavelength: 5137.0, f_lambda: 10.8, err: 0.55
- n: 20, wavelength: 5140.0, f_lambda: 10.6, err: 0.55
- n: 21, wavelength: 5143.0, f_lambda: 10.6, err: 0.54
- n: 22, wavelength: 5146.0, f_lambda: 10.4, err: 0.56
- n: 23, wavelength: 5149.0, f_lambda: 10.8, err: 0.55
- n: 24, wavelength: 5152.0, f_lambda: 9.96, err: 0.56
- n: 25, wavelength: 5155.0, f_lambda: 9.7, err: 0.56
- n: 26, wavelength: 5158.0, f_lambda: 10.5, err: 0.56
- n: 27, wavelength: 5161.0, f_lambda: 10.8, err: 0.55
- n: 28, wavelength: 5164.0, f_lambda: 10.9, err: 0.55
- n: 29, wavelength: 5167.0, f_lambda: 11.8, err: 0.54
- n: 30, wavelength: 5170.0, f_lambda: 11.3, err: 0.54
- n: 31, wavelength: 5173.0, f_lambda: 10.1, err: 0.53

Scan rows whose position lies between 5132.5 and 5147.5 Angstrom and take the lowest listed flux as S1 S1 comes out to 8.61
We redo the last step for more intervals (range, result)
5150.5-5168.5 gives 9.7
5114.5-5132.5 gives 8.68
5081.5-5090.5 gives 8.84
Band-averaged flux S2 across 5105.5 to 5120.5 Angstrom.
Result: 10.8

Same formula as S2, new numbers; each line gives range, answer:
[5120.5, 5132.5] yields 9.29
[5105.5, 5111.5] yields 11.1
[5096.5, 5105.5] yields 11.7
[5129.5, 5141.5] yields 9.86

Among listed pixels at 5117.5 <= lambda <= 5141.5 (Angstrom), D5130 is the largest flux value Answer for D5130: 10.8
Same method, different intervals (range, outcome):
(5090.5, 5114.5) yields 11.9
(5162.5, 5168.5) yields 11.8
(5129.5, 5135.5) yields 9.44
